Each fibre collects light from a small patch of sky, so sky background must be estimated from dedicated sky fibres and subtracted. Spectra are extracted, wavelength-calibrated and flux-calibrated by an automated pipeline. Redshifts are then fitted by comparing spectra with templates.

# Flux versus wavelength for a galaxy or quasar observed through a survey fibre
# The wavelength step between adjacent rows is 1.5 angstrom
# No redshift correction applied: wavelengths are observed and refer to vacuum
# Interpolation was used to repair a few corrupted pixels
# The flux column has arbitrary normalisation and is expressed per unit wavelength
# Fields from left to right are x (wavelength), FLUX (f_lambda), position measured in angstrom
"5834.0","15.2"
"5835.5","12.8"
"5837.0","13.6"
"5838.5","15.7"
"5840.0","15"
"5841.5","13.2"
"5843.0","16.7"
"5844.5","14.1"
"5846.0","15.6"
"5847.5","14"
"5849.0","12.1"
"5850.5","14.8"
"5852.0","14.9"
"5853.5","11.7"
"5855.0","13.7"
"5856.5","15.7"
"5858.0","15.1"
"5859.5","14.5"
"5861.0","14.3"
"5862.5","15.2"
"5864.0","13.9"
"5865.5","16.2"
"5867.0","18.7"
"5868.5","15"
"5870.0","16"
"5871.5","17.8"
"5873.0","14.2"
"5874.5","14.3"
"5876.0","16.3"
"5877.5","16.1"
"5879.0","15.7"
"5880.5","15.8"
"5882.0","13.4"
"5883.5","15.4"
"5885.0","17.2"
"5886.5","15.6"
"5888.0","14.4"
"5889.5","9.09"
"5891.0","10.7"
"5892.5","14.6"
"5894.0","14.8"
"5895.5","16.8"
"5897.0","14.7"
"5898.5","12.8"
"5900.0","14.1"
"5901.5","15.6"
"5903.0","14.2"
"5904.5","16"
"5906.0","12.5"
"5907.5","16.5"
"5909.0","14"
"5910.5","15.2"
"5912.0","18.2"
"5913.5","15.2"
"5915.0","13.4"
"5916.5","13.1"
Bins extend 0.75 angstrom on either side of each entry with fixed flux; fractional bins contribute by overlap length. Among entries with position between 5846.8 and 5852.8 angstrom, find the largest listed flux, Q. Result 14.9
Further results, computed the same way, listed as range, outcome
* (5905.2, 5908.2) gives 16.5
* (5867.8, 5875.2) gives 17.8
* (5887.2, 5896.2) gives 16.8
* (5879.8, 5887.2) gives 17.2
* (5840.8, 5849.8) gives 16.7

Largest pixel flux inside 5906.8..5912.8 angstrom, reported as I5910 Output 18.2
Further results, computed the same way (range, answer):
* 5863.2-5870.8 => 18.7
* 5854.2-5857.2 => 15.7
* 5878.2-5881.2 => 15.8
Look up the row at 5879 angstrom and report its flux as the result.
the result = 15.7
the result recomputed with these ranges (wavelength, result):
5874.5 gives 14.3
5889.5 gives 9.09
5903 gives 14.2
